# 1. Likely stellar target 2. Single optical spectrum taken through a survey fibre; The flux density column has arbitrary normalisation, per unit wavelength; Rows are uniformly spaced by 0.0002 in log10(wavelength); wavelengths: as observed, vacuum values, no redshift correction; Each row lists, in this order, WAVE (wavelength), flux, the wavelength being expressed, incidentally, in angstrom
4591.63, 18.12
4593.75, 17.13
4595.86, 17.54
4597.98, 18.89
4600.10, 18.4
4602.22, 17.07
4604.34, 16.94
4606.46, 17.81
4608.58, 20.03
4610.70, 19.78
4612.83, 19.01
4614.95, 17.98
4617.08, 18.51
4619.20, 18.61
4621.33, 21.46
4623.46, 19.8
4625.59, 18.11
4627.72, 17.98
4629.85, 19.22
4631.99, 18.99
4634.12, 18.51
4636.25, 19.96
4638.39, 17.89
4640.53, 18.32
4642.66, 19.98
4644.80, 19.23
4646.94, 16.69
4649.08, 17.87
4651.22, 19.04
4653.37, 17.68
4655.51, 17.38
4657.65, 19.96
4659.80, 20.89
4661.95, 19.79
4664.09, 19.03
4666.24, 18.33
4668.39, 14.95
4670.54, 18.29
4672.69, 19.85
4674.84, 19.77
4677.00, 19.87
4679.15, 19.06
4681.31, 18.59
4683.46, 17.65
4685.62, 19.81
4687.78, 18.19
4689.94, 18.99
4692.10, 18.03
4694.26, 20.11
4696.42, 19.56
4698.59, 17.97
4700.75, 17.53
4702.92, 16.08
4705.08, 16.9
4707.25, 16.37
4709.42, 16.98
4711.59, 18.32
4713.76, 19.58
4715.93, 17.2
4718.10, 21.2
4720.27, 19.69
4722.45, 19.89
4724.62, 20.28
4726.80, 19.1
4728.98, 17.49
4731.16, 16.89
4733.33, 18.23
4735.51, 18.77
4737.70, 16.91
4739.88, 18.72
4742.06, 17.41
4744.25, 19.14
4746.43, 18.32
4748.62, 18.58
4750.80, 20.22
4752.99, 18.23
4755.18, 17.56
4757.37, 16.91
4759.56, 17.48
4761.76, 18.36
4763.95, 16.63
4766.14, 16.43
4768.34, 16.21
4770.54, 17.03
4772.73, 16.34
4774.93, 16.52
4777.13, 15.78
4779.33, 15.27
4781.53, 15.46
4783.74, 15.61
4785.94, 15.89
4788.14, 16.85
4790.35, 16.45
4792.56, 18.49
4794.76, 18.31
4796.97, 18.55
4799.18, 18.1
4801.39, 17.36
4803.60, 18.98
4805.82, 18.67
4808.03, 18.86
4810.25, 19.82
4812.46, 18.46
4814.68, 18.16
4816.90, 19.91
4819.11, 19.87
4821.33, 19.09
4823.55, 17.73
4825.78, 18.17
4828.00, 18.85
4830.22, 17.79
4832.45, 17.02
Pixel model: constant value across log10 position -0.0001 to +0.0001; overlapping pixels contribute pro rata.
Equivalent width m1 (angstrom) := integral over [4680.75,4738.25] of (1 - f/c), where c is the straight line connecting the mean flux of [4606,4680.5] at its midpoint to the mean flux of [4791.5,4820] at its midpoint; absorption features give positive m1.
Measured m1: 1.3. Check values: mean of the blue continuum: 18.9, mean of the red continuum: 18.7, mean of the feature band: 18.4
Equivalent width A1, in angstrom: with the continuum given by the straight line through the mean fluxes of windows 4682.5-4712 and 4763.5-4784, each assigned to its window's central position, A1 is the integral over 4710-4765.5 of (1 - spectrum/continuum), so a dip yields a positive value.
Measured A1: -4.5 angstrom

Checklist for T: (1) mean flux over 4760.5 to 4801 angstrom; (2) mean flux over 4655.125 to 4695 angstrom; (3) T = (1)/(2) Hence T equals 0.89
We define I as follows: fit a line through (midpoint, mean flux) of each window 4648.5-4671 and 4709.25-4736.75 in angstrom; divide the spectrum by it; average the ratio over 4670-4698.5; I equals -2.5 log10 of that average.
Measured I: -0.025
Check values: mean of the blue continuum 18.5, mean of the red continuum 18.8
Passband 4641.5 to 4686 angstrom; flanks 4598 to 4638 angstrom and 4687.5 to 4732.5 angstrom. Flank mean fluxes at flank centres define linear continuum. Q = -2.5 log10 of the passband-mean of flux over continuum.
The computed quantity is -0.01 mag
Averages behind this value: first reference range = 18.8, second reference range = 18.4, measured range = 18.7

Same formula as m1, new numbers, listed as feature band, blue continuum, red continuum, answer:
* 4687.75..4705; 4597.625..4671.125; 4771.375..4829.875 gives 0.07 angstrom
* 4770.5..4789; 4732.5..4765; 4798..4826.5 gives 2.39 angstrom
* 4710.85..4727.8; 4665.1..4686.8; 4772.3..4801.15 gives -1.46 angstrom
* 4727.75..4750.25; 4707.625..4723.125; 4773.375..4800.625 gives 0.05 angstrom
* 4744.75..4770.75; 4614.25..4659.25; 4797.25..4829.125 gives 1.40 angstrom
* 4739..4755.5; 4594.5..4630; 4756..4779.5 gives -1.57 angstrom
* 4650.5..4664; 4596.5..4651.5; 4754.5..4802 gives -0.61 angstrom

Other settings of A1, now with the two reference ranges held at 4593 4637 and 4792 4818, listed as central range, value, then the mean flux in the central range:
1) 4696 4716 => 1.1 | 17.6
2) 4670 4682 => -0.4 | 19.3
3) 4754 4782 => 3.0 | 16.6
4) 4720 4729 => -0.4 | 19.5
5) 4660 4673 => 0.1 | 18.5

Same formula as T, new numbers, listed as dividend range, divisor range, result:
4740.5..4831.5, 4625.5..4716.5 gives 0.96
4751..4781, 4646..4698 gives 0.90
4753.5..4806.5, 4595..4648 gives 0.91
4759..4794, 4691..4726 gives 0.90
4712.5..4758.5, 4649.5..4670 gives 1.00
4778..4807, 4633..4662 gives 0.92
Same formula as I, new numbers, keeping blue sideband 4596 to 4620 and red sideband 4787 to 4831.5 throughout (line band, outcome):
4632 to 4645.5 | -0.03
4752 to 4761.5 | 0.05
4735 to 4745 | 0.02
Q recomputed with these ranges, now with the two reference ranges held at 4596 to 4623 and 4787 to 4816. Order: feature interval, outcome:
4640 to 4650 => 0.01 mag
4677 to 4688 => -0.02 mag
